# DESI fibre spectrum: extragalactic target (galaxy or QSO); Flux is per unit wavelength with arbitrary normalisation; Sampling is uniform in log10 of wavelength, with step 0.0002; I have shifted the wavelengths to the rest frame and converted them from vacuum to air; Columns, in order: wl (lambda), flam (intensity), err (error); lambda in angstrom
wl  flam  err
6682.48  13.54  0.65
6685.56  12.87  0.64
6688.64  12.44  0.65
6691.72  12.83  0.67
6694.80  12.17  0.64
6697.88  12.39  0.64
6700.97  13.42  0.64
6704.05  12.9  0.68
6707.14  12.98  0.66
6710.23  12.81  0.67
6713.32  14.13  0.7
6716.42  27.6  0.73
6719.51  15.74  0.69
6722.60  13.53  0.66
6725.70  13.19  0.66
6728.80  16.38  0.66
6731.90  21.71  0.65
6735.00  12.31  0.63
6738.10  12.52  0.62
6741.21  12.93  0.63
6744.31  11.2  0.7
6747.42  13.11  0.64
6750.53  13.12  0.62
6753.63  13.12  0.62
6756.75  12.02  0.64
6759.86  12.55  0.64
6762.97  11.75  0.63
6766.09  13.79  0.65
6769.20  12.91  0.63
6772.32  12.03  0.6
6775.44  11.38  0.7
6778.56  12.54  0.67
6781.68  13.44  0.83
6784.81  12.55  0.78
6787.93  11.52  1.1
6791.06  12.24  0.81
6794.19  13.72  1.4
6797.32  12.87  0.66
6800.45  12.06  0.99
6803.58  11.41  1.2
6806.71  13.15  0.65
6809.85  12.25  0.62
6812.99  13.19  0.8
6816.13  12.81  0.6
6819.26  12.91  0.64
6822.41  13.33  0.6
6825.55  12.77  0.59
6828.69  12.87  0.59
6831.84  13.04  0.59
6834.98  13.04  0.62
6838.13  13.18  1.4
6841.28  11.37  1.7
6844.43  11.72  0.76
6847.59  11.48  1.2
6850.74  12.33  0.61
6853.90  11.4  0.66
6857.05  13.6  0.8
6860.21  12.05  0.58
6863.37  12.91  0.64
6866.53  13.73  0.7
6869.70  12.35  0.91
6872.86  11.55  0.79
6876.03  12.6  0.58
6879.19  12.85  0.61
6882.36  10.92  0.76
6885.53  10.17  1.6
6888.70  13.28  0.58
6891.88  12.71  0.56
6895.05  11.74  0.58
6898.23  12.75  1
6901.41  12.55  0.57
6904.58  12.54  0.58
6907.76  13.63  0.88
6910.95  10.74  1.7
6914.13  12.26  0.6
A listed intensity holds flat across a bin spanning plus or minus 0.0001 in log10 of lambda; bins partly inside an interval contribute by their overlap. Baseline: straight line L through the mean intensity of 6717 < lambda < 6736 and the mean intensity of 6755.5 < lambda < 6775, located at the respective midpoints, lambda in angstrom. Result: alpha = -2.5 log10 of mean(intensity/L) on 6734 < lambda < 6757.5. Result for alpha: 0.14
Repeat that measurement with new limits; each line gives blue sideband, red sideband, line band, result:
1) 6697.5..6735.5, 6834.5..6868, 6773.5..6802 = 0.114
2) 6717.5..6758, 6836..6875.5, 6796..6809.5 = 0.065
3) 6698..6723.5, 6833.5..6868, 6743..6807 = 0.121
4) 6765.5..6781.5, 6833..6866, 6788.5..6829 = -0.021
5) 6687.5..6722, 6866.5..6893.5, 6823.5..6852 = 0.024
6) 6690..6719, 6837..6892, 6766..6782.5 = 0.084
